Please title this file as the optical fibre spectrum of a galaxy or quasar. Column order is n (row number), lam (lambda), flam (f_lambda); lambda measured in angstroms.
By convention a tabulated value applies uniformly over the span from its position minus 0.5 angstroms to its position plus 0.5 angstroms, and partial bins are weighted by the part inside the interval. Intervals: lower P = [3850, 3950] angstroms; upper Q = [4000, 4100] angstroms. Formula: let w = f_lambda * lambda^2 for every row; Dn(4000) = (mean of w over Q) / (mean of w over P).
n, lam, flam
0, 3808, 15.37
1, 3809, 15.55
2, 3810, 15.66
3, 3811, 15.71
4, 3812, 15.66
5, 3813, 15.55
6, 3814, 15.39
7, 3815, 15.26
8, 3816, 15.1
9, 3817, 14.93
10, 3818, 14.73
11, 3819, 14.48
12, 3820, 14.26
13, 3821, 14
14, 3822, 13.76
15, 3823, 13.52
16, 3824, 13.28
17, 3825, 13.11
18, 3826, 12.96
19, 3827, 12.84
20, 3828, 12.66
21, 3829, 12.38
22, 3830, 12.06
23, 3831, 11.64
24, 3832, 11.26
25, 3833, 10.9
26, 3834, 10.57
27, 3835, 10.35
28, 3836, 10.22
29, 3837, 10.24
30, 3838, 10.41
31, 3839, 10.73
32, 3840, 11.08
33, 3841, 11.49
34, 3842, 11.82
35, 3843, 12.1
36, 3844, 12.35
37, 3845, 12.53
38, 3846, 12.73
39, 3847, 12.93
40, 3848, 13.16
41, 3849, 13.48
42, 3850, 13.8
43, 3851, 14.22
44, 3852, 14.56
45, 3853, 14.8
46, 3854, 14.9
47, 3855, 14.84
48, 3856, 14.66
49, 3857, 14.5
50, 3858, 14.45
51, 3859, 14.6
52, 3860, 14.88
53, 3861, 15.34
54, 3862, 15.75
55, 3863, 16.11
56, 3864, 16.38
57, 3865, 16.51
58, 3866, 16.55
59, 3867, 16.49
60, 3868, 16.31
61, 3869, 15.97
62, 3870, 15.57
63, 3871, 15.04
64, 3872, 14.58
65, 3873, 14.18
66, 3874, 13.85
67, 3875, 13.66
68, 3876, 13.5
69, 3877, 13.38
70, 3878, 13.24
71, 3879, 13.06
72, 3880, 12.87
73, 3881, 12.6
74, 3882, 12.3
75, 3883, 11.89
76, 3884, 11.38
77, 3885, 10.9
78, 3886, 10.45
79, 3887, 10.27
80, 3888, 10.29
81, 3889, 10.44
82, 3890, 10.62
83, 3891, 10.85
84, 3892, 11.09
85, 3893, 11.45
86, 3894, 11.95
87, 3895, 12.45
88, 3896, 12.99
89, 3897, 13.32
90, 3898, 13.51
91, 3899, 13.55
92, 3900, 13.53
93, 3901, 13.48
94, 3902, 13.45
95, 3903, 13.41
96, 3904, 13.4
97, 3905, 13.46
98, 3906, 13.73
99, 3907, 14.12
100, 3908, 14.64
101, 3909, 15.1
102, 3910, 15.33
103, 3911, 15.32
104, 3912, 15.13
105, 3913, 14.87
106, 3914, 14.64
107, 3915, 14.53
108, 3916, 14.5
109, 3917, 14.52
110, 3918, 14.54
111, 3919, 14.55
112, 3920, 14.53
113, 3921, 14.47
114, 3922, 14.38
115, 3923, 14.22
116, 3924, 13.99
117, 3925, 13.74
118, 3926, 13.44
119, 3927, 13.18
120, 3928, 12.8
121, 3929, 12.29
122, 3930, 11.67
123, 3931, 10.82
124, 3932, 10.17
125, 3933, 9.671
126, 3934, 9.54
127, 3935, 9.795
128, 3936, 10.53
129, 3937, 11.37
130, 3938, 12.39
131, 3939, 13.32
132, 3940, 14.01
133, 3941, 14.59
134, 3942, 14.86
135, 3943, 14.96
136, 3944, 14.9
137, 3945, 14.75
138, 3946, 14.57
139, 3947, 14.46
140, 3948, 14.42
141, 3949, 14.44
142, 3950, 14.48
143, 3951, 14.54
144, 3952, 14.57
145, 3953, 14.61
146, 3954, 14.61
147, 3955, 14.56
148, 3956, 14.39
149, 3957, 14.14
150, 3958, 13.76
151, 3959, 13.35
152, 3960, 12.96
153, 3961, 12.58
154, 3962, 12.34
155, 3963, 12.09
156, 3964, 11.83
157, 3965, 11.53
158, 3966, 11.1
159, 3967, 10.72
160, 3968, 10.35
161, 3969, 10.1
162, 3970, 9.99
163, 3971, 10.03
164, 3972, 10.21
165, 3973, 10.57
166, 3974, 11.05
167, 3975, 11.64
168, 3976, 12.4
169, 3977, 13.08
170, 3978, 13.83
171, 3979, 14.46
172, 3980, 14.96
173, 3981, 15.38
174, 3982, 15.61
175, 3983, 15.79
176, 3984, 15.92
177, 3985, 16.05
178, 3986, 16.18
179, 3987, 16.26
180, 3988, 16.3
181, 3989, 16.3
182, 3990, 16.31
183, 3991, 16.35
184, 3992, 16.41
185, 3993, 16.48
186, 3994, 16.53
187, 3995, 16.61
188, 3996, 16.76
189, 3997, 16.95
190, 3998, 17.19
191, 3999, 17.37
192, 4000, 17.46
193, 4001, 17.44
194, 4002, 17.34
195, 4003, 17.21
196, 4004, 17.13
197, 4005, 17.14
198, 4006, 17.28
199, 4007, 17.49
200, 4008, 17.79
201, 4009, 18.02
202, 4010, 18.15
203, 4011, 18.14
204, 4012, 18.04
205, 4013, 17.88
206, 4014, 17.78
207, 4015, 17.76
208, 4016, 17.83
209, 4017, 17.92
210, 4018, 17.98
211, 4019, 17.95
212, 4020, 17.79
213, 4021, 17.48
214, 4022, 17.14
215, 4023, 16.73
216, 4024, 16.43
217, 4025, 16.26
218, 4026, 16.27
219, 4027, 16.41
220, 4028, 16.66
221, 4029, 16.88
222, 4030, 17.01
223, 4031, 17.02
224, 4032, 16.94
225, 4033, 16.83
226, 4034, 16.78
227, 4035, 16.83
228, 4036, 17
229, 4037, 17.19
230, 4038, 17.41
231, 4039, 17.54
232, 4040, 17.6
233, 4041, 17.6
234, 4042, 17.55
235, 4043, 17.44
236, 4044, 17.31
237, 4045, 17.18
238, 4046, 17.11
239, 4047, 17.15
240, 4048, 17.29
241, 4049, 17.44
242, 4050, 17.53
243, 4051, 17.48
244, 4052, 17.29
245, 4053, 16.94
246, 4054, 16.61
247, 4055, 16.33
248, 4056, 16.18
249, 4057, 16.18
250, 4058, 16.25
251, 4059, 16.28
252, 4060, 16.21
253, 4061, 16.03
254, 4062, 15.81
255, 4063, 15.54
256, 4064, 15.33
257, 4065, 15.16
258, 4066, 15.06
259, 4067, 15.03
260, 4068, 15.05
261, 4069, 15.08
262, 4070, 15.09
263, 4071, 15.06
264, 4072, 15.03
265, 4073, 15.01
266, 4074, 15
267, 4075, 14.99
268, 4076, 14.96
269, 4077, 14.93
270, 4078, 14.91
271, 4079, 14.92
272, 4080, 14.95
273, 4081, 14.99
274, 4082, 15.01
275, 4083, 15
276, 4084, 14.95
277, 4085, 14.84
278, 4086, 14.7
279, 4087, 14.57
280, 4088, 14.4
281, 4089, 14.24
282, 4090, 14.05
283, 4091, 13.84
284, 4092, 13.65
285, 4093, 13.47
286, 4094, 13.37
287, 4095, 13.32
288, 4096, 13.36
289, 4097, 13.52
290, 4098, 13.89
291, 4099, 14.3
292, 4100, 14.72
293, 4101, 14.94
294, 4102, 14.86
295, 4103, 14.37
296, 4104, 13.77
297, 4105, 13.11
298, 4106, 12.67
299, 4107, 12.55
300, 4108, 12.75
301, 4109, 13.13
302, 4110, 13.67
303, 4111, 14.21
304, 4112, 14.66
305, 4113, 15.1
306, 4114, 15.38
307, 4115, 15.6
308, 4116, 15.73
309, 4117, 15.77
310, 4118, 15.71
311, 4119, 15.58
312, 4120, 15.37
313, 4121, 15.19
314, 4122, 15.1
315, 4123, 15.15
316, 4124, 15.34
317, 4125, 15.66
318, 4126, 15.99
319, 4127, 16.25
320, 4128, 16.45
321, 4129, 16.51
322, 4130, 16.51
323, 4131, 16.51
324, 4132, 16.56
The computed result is 1.28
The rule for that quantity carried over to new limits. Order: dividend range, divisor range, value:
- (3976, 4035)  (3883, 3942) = 1.36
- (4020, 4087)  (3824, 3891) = 1.37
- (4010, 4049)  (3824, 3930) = 1.40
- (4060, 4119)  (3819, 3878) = 1.22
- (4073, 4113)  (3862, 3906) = 1.19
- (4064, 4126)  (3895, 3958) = 1.16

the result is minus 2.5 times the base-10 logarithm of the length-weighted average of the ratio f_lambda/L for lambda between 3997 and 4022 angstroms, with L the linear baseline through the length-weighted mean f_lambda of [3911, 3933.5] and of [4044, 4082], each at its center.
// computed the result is -0.18 mag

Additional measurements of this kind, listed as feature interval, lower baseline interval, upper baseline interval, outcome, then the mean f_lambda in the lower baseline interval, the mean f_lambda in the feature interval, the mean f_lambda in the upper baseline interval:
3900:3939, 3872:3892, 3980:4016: 0.03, 12.1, 13.3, 16.9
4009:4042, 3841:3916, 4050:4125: -0.19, 13.6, 17.3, 14.9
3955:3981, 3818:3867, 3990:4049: 0.30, 13.3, 12.2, 17.2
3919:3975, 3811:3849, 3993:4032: 0.22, 12.8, 12.8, 17.3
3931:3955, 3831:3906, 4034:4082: 0.08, 13.1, 13.3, 16.2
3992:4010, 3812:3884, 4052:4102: -0.18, 13.6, 17.2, 15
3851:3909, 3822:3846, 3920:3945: -0.12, 11.8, 13.6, 12.8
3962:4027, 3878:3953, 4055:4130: -0.12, 13.1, 15.5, 14.9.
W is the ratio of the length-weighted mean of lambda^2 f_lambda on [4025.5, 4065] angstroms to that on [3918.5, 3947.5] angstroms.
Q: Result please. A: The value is 1.36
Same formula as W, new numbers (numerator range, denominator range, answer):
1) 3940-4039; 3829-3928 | 1.22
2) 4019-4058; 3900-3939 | 1.36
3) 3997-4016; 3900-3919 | 1.29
